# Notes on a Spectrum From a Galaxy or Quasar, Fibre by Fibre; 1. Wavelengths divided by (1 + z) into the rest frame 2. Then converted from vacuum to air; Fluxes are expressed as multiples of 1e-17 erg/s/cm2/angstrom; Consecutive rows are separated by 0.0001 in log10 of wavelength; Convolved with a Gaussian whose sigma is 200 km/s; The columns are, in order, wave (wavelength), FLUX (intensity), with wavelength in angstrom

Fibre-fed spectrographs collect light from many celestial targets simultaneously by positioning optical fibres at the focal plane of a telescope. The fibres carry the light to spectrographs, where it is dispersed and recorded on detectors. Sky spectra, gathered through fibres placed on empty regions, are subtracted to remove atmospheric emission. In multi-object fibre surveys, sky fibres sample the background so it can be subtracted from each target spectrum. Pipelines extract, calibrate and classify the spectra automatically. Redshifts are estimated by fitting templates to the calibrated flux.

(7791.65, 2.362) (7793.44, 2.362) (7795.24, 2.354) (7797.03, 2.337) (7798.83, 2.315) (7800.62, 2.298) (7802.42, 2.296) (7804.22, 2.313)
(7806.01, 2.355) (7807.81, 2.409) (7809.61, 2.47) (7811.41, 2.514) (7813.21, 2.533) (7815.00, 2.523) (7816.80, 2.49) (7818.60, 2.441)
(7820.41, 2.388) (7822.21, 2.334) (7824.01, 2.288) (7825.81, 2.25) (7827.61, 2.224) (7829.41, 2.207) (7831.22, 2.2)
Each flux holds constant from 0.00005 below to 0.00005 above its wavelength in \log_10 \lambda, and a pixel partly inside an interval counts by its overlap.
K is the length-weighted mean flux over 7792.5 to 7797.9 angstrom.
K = 2.35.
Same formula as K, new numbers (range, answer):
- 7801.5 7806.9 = 2.32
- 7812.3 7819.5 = 2.5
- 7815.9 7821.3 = 2.44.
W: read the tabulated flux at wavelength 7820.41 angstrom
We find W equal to 2.388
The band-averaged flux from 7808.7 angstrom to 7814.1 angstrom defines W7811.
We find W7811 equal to 2.5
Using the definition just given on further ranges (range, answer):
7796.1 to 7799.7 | 2.33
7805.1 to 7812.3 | 2.44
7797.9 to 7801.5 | 2.31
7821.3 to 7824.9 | 2.31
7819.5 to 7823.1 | 2.36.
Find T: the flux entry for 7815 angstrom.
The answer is 2.523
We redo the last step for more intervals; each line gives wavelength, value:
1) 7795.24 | 2.354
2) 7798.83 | 2.315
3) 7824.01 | 2.288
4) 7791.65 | 2.362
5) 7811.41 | 2.514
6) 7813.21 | 2.533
